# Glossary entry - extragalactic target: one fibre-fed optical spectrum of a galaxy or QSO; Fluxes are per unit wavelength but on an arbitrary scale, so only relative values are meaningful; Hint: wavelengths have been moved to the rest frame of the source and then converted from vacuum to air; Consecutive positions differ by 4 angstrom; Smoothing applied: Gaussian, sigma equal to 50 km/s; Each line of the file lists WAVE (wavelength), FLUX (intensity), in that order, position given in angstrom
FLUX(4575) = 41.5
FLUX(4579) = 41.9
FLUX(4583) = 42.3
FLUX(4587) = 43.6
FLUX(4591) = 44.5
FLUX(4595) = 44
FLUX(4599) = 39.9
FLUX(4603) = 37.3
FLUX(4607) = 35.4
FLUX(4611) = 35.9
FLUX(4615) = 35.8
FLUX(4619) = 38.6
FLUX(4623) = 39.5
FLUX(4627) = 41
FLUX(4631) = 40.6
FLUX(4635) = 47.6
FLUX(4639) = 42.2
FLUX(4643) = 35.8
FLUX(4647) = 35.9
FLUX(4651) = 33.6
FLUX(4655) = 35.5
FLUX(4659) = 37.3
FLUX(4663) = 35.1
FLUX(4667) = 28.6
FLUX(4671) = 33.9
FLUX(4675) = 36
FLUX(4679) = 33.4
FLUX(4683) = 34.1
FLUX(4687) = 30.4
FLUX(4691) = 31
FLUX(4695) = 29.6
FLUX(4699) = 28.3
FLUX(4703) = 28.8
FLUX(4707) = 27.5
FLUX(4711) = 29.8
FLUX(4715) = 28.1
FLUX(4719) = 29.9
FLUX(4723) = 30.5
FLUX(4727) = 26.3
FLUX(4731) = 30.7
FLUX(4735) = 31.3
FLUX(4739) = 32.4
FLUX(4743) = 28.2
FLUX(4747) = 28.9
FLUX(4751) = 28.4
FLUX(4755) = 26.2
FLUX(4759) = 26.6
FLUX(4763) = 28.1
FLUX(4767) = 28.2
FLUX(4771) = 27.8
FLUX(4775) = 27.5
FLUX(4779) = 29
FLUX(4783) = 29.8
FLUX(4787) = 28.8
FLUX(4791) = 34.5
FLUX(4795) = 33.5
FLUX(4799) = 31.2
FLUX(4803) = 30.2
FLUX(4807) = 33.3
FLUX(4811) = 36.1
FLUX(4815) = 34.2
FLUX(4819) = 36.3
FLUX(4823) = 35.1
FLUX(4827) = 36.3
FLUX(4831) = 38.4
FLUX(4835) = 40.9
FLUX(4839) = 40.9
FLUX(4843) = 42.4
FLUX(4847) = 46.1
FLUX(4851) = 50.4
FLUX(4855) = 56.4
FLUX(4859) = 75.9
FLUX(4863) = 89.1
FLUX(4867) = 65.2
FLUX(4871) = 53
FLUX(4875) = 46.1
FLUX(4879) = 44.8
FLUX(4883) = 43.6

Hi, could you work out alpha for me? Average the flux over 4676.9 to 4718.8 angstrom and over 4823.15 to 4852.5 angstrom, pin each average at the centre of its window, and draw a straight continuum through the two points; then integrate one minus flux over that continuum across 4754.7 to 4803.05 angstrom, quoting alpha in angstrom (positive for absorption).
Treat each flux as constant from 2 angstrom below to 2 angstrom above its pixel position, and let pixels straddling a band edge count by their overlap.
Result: 9.7 angstrom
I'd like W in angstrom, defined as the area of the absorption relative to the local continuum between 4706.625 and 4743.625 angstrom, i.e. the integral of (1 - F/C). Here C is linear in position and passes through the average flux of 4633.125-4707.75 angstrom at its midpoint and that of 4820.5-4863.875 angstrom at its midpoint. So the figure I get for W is 8.8 angstrom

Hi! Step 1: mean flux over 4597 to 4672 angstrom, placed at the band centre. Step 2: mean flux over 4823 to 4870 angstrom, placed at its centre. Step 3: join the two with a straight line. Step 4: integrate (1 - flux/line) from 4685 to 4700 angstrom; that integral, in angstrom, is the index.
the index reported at 4.2 angstrom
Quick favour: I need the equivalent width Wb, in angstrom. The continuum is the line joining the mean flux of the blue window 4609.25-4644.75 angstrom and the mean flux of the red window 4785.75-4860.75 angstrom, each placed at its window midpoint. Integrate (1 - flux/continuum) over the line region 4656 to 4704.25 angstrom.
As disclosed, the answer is 9.06 angstrom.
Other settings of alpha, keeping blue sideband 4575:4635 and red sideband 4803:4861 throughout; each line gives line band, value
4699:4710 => 3.5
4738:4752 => 4.2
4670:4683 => 2.1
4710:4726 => 4.7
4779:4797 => 4.6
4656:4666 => 1.3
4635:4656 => 1.6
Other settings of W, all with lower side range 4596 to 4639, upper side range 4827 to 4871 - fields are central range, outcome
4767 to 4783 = 6.77 angstrom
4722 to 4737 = 5.40 angstrom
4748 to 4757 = 3.82 angstrom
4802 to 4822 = 6.67 angstrom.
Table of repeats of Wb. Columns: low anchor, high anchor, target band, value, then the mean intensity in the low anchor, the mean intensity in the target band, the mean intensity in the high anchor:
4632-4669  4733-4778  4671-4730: 4.6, 36.9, 30.4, 28.5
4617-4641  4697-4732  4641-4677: 2.4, 41.6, 34.6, 28.8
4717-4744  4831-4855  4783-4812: 4.9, 30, 32.2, 44.7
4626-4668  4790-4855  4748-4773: 6.8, 37.7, 27.6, 38.1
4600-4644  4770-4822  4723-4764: 6.3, 39.2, 28.8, 31.8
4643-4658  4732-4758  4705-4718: 1.1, 35.3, 28.6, 29.2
